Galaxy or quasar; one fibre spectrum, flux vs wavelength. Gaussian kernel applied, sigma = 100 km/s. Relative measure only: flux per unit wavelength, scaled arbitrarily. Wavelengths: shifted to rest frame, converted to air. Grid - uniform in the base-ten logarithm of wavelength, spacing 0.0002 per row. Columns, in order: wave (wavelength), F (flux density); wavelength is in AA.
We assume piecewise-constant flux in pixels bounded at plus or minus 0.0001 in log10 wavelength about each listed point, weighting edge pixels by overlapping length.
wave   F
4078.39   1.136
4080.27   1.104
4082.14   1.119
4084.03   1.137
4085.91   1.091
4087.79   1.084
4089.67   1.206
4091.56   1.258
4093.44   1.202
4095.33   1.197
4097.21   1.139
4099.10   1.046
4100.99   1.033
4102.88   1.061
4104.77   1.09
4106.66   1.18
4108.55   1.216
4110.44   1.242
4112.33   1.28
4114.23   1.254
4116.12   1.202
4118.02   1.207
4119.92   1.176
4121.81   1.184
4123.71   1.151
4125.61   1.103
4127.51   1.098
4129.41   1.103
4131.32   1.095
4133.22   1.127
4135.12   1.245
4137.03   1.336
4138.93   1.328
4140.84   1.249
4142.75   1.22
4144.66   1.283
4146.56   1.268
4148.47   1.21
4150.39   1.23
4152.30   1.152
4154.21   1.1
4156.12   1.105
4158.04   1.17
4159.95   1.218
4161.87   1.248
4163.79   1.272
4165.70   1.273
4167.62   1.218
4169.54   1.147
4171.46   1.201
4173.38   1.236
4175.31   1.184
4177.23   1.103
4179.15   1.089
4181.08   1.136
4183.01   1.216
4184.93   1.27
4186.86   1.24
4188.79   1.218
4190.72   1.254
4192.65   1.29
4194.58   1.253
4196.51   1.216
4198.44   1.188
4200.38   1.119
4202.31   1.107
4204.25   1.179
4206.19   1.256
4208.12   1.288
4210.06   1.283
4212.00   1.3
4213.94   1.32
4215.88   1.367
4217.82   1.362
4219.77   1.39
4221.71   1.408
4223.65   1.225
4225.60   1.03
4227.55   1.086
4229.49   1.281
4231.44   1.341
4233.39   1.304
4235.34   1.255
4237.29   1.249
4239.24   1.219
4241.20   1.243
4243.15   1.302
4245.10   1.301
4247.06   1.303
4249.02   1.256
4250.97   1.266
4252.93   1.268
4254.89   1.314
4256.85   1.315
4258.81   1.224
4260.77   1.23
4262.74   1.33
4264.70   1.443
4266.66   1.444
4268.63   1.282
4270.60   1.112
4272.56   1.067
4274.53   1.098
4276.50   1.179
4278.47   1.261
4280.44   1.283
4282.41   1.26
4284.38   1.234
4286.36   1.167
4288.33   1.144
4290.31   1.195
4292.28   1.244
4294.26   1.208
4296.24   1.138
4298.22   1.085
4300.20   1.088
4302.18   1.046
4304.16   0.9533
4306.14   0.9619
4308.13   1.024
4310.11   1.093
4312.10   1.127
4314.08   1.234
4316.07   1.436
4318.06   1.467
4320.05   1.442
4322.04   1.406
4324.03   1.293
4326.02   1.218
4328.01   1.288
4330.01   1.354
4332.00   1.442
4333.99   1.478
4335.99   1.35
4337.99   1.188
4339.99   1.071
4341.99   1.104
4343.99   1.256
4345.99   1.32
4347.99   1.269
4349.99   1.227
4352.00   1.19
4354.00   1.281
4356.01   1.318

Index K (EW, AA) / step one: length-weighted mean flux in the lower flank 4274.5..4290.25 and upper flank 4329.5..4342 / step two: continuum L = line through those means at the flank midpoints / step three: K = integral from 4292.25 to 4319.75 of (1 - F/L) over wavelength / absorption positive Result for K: 2.1 AA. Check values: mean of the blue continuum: 1.21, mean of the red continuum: 1.3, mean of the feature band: 1.15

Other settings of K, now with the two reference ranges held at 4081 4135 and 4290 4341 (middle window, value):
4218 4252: -1.9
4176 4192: -0.2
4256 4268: -1.2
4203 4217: -1.1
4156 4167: -0.5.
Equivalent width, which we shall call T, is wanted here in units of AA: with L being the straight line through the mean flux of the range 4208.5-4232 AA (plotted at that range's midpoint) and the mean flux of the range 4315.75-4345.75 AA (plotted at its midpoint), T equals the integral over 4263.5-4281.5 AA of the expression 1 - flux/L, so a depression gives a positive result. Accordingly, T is 0.8 AA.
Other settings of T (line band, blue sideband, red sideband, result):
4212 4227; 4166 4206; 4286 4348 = -1.15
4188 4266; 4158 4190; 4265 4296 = -3.62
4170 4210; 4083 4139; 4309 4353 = 0.17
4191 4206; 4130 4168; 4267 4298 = 0.11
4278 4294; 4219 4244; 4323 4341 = 0.71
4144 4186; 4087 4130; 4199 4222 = 0.99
